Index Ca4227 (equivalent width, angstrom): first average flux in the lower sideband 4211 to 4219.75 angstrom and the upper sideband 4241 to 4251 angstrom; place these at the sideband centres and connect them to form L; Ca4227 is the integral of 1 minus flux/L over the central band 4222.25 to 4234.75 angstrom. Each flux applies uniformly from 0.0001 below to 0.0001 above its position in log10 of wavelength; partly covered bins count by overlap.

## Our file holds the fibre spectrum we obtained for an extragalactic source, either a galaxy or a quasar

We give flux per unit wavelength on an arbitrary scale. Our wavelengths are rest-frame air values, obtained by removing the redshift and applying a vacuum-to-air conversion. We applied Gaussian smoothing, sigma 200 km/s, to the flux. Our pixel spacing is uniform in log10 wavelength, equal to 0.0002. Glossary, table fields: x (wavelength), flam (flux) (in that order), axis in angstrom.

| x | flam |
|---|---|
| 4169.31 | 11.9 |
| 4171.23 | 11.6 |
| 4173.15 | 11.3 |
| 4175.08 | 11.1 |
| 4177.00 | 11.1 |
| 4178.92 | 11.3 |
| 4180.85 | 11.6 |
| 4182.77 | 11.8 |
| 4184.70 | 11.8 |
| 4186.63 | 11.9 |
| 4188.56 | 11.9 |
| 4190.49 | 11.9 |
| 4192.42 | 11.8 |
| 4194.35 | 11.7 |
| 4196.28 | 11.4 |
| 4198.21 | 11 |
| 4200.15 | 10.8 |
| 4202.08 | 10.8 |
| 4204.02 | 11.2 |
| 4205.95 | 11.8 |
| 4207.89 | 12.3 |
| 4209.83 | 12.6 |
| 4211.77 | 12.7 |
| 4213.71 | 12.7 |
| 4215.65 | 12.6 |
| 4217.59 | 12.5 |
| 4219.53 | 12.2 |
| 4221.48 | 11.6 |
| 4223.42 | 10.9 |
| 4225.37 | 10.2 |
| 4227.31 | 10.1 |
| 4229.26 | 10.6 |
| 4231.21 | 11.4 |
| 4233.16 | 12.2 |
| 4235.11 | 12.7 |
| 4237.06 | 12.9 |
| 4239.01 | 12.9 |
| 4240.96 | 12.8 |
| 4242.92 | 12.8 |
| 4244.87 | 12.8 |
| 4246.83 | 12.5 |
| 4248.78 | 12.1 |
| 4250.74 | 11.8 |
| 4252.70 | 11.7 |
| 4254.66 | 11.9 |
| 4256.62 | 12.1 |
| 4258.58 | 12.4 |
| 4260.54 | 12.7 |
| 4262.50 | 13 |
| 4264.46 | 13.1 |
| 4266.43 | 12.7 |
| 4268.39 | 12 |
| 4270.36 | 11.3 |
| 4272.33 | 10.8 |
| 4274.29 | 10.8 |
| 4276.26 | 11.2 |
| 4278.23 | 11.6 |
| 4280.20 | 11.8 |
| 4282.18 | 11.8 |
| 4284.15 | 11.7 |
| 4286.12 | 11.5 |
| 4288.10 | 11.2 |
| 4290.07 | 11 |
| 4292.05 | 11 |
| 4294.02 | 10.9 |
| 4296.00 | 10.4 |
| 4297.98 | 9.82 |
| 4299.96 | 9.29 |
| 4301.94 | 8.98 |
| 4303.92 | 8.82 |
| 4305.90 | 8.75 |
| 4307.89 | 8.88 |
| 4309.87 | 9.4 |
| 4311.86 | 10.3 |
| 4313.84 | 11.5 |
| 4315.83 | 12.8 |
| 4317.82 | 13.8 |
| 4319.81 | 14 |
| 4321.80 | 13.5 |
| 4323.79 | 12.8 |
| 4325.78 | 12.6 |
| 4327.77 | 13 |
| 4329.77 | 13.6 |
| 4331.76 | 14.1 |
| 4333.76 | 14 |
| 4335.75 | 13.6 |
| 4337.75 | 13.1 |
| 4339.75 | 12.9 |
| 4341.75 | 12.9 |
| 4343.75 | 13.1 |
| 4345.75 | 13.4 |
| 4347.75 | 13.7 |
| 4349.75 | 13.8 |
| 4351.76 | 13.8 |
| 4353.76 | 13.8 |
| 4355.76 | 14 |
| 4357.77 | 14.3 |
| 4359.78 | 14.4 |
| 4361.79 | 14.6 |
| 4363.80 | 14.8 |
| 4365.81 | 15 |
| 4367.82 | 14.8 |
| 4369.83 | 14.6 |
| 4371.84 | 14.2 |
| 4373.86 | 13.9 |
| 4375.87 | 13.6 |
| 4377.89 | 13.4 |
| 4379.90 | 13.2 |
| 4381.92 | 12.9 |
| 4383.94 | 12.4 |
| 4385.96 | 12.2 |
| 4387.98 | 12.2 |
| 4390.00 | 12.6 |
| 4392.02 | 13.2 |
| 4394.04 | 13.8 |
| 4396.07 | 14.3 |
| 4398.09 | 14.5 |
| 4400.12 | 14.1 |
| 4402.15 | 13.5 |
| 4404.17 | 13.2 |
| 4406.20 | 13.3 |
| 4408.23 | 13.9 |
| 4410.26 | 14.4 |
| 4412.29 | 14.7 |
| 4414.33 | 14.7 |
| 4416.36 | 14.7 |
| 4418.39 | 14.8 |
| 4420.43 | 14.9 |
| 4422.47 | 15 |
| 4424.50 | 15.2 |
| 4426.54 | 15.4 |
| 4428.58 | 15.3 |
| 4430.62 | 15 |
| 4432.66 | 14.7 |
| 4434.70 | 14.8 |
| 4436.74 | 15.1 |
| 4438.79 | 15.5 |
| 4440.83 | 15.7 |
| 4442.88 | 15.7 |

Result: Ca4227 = 1.5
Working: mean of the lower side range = 12.6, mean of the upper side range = 12.5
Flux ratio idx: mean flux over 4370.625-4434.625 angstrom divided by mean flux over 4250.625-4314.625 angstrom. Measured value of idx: 1.3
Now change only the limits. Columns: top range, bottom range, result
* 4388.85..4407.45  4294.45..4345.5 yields 1.15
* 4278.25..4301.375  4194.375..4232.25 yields 0.95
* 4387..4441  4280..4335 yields 1.25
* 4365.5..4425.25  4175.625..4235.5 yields 1.19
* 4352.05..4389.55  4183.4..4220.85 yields 1.16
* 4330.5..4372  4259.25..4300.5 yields 1.22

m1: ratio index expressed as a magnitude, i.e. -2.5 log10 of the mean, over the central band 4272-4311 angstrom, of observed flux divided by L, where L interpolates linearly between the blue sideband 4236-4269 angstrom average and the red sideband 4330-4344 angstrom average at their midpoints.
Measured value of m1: 0.23 mag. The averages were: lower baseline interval 12.5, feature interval 10.5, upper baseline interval 13.4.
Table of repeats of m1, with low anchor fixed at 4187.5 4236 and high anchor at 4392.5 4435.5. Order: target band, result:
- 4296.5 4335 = 0.14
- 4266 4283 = 0.09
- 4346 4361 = -0.03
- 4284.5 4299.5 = 0.18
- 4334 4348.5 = 0.01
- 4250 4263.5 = 0.00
